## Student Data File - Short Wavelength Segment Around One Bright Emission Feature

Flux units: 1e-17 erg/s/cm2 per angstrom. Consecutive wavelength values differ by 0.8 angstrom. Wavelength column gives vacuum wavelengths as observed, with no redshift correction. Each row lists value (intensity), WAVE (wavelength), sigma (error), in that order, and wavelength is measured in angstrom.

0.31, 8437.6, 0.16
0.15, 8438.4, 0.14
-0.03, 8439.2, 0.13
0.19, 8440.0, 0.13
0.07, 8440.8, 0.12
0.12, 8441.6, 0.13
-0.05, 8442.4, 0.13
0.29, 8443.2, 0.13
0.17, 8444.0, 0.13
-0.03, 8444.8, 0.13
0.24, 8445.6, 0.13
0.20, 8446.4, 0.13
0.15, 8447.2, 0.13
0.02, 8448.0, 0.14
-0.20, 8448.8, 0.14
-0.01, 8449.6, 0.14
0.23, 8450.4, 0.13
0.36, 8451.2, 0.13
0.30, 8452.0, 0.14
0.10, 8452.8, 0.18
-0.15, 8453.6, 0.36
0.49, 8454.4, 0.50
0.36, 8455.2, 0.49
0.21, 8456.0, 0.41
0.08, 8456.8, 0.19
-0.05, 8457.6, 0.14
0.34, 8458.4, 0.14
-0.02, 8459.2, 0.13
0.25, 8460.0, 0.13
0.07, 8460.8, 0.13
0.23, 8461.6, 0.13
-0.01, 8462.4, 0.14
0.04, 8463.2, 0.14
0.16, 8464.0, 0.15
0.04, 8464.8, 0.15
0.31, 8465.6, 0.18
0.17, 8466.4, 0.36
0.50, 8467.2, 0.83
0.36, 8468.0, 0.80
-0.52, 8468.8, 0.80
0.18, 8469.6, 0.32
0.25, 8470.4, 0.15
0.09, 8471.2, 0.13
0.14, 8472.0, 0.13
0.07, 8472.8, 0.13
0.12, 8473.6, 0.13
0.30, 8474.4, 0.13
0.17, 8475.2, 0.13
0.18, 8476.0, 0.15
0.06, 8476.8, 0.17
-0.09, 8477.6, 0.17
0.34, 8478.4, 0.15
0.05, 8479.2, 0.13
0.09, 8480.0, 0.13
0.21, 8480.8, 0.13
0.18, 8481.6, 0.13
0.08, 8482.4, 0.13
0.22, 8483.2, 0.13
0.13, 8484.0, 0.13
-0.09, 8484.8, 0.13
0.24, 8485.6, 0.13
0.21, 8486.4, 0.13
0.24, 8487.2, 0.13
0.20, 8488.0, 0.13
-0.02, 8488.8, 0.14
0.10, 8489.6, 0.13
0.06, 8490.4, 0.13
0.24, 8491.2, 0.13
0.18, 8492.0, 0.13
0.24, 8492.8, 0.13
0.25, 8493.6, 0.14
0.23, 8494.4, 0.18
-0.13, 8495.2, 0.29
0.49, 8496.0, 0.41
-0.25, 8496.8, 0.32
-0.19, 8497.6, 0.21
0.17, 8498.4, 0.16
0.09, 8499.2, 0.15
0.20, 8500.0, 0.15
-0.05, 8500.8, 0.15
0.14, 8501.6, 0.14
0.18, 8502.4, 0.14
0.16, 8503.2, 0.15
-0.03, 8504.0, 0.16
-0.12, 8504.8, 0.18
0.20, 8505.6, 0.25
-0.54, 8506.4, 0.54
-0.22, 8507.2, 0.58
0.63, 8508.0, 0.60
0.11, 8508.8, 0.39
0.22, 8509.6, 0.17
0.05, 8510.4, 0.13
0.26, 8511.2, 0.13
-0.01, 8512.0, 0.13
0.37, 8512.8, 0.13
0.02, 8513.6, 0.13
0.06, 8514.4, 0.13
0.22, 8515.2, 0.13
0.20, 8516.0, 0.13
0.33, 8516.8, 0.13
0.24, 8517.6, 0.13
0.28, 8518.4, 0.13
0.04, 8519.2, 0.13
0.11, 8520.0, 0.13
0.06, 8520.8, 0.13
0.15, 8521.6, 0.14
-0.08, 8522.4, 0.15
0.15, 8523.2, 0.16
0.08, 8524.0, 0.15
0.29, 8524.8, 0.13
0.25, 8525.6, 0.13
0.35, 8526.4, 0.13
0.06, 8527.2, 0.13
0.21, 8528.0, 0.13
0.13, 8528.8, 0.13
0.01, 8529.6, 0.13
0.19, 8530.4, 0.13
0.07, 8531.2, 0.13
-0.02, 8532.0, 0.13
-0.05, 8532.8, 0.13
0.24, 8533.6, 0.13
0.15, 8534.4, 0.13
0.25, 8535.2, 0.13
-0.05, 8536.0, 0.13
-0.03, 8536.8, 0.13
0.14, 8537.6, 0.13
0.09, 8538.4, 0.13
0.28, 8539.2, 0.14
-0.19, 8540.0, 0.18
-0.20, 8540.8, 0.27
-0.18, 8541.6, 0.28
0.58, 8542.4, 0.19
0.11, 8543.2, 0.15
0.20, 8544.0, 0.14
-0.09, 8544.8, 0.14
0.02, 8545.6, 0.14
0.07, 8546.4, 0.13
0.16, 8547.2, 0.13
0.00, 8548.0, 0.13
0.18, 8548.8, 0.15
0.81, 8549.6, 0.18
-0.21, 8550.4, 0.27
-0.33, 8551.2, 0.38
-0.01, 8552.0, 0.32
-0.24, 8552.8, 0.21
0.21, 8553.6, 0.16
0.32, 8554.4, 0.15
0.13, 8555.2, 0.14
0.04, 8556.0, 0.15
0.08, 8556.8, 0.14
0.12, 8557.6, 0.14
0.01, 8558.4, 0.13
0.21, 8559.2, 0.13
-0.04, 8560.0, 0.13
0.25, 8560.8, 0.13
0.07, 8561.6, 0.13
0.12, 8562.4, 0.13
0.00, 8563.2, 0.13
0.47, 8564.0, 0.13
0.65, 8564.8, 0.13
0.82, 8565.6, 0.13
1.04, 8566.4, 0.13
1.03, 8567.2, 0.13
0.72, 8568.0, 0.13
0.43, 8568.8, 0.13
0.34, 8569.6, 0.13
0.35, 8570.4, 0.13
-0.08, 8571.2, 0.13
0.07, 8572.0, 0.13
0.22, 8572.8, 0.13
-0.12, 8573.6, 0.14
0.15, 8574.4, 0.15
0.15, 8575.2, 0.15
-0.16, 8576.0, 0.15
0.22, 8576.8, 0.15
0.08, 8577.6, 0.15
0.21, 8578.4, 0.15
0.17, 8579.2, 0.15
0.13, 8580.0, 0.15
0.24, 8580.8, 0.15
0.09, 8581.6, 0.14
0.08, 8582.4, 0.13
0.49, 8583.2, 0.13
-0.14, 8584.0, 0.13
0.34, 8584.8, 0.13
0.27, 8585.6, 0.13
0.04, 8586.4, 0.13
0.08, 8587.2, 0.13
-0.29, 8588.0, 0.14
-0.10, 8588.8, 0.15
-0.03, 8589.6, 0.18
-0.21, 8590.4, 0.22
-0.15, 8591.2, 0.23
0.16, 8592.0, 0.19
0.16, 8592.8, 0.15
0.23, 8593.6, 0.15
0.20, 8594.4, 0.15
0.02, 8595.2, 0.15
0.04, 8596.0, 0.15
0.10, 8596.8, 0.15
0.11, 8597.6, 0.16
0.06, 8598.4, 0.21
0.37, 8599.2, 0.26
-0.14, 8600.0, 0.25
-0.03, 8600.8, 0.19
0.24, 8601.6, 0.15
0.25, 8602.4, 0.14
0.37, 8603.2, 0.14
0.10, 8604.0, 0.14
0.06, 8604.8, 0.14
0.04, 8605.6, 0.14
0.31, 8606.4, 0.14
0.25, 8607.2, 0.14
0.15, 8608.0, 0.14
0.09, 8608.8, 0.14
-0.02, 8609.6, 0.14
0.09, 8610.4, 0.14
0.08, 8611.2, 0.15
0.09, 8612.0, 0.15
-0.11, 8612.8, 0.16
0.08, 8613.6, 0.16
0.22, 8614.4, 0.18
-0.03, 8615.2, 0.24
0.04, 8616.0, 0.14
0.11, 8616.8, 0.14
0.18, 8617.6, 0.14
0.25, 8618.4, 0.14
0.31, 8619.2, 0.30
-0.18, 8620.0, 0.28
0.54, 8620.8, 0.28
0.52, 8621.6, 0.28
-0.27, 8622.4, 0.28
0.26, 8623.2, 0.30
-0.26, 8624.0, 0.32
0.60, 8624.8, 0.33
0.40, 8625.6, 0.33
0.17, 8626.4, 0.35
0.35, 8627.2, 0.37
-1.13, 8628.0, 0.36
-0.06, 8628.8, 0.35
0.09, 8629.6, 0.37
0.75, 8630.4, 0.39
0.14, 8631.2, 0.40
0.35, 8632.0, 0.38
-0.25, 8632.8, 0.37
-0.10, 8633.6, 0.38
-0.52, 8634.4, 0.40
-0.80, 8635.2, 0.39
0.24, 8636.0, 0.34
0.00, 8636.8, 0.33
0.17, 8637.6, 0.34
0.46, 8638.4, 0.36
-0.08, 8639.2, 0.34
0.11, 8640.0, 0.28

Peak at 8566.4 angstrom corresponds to H-gamma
